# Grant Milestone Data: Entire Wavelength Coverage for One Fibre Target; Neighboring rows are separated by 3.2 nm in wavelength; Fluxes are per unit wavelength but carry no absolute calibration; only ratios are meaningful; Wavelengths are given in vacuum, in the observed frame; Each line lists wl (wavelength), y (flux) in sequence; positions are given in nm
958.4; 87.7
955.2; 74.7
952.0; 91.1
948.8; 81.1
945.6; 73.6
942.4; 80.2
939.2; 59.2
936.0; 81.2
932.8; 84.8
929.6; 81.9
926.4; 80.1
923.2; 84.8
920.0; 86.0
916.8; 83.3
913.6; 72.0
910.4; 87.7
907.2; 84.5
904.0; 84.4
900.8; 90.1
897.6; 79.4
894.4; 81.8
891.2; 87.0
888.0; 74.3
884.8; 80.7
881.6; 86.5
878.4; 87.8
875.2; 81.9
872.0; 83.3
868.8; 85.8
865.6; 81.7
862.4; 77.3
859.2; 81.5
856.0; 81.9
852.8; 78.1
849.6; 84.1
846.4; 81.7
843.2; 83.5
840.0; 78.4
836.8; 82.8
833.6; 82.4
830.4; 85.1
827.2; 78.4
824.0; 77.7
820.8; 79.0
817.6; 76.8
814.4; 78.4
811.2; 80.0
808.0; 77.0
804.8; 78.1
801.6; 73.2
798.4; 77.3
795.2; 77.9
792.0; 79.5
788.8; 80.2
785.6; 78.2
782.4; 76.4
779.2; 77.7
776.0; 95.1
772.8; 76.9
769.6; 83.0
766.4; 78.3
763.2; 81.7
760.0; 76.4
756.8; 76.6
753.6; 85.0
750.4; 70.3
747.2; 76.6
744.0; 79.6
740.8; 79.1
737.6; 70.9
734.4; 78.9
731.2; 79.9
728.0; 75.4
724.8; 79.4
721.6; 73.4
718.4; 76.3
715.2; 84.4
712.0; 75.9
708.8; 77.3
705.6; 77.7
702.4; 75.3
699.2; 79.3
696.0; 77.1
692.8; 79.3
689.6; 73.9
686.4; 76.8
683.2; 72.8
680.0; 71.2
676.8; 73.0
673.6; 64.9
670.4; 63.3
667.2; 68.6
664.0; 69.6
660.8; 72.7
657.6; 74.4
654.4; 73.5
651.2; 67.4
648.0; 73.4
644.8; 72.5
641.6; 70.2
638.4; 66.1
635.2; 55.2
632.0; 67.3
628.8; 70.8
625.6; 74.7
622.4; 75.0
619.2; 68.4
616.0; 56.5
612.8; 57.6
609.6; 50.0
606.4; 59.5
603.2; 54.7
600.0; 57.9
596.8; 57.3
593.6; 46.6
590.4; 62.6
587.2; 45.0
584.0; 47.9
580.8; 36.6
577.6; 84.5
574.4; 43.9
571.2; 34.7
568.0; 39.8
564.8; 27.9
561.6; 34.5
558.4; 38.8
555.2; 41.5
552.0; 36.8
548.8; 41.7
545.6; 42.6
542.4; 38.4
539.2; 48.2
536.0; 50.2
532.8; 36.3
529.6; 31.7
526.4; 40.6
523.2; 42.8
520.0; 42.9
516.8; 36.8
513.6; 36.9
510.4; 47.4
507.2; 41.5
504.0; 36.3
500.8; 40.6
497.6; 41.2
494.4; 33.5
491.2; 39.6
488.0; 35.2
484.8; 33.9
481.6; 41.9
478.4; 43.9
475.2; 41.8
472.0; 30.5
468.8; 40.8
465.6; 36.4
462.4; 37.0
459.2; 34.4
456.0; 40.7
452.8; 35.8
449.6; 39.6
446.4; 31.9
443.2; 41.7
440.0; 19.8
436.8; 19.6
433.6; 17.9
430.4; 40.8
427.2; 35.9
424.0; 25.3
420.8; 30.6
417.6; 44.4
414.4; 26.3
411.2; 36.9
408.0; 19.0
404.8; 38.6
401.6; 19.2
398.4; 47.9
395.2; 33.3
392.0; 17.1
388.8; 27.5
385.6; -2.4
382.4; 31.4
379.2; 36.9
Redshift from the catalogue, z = 0.549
